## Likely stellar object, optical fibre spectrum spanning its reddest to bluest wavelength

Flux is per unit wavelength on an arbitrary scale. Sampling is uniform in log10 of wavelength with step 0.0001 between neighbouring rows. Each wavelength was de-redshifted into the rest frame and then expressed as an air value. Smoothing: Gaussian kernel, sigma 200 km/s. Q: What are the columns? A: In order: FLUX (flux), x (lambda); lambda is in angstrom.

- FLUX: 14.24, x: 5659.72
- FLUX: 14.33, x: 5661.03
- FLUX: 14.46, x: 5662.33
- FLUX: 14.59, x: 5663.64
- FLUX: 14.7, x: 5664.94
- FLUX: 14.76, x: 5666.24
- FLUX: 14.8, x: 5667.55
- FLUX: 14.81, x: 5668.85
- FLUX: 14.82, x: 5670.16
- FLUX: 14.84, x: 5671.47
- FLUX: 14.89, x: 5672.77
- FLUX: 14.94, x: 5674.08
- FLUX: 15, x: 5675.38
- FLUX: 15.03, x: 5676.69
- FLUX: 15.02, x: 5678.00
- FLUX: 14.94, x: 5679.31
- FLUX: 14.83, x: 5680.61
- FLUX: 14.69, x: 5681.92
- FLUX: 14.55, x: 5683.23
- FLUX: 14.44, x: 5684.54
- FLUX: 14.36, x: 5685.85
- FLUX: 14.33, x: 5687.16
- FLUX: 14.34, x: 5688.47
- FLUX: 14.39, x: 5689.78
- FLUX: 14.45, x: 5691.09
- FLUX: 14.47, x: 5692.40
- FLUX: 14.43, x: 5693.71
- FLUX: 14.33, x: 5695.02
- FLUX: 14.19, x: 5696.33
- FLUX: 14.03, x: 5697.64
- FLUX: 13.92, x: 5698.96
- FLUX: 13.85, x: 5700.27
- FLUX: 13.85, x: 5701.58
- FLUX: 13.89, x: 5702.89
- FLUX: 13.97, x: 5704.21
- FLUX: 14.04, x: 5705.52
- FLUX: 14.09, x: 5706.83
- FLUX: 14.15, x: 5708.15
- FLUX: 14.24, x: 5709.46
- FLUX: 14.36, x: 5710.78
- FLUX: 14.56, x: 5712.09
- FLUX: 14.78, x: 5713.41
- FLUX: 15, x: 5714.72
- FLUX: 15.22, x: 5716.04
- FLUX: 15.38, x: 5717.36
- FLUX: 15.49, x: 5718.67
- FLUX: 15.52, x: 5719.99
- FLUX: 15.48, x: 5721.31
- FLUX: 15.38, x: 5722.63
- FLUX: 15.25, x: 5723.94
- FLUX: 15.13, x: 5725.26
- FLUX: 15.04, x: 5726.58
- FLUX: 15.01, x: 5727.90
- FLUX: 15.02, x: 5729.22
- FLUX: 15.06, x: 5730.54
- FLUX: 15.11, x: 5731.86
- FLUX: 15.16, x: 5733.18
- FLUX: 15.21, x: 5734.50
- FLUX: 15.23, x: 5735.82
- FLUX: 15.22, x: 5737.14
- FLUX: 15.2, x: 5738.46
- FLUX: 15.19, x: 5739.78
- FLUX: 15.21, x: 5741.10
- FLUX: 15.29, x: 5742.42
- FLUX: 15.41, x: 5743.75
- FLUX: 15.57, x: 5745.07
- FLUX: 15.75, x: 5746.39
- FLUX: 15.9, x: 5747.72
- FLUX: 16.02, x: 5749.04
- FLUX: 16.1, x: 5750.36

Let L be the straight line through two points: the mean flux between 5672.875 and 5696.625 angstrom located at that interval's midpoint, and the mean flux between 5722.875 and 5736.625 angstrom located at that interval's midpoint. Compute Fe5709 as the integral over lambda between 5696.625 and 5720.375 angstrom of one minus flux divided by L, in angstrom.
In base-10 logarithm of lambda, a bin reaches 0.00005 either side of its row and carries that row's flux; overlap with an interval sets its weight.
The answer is 0.7 angstrom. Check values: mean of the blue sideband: 14.6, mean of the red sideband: 15.1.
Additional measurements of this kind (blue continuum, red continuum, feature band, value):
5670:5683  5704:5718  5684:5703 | 0.64 angstrom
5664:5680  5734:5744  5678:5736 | 1.57 angstrom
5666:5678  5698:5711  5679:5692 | 0.00 angstrom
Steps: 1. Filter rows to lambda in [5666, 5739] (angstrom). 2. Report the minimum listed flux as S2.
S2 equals 13.85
